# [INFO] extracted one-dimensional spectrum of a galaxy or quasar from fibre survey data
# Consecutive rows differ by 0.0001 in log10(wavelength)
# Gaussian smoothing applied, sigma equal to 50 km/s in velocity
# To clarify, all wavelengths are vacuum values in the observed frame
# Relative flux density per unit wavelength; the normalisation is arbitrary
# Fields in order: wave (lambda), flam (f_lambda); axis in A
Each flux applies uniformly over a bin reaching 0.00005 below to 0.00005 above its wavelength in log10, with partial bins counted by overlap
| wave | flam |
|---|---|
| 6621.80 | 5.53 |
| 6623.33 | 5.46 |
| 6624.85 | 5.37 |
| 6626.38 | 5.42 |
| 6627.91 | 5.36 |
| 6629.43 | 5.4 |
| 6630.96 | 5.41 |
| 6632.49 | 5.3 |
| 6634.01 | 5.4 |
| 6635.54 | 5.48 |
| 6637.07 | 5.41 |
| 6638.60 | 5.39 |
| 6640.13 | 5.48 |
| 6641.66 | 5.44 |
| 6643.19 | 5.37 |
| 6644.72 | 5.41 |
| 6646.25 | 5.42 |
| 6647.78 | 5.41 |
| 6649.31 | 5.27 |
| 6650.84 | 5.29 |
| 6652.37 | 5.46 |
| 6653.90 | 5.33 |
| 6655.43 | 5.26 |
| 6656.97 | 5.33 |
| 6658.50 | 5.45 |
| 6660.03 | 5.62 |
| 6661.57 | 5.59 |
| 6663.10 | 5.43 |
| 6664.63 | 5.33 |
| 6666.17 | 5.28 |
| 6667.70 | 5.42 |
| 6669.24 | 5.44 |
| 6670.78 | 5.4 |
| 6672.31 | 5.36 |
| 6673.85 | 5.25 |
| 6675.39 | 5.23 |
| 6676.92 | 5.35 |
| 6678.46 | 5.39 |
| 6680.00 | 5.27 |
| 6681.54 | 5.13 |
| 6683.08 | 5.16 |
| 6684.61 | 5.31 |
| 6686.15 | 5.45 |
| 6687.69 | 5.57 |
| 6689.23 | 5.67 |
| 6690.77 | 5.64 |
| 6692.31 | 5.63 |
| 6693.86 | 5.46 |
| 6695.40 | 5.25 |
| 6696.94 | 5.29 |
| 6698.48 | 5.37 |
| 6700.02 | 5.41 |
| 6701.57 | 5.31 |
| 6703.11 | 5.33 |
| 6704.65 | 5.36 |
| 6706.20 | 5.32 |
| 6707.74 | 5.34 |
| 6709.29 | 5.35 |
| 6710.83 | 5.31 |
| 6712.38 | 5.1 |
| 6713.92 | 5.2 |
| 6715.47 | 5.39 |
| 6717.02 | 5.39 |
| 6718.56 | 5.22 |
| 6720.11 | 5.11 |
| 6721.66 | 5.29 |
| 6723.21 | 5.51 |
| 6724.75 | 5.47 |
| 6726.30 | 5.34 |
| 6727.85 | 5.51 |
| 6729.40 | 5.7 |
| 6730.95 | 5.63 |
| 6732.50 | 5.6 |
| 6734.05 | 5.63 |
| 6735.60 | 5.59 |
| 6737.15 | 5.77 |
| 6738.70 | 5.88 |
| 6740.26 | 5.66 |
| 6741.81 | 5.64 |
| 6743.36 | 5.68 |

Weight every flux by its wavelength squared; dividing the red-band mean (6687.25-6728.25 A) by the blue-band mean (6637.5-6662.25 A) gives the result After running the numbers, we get 1.01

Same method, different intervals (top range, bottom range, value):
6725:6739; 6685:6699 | 1.04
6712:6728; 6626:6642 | 1.01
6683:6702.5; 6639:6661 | 1.02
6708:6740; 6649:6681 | 1.03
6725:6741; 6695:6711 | 1.06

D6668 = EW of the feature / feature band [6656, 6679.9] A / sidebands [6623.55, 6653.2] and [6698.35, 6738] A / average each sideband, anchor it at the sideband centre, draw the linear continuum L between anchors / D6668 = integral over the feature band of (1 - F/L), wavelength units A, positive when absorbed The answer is 0.1 A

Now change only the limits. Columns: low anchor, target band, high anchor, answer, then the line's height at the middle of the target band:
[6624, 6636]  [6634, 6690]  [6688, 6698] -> 0.6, 5.44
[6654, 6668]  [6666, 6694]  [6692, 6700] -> 0.0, 5.4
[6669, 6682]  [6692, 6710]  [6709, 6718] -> -0.2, 5.3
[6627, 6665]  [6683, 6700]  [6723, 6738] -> 0.2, 5.5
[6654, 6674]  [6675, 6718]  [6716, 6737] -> 0.6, 5.44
